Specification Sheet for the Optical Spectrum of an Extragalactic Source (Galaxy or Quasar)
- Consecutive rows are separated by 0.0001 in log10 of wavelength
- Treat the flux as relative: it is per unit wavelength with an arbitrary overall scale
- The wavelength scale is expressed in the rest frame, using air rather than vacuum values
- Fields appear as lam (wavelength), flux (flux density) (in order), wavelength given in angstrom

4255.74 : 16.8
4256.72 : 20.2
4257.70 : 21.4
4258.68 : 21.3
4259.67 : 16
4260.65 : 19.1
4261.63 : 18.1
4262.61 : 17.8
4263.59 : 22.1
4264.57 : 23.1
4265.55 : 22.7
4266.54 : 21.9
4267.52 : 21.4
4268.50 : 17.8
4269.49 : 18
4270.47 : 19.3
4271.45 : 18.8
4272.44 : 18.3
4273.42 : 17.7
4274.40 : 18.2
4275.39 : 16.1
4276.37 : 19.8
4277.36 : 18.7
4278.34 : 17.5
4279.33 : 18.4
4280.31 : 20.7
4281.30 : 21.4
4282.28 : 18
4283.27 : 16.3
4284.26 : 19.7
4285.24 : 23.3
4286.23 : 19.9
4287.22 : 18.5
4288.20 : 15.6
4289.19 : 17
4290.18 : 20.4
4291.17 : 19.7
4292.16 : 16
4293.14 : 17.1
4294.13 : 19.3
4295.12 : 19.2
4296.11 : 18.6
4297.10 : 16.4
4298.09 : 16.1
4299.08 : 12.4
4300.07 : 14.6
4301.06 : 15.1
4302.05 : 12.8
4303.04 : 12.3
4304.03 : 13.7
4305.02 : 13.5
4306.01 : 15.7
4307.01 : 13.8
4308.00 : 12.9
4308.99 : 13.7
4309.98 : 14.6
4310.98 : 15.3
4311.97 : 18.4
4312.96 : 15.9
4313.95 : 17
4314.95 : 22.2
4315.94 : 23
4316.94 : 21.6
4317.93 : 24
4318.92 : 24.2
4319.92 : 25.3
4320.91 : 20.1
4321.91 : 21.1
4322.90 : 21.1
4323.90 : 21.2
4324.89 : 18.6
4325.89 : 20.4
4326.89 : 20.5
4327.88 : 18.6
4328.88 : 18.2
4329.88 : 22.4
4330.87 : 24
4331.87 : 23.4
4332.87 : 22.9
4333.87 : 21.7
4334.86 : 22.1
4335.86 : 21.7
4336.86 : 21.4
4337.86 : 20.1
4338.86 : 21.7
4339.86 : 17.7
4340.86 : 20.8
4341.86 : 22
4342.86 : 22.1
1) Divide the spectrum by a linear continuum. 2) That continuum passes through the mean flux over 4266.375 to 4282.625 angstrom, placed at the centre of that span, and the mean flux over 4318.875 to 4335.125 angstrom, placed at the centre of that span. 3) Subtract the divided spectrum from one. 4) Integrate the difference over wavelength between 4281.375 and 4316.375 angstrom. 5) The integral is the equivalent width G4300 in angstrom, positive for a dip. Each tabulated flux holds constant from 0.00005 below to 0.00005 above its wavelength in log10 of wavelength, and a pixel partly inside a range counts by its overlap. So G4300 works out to 5.6 angstrom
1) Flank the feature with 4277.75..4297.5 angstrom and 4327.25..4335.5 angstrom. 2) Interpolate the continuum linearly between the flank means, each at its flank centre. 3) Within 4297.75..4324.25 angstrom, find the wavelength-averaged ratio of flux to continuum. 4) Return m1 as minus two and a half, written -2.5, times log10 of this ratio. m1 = 0.17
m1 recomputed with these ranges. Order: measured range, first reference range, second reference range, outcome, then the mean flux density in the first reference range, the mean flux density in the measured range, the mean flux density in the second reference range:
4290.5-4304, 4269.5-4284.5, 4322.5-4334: 0.21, 18.6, 16.1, 21.1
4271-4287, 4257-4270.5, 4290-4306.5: -0.04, 20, 18.9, 16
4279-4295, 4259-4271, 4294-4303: -0.10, 19.8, 18.8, 15.7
